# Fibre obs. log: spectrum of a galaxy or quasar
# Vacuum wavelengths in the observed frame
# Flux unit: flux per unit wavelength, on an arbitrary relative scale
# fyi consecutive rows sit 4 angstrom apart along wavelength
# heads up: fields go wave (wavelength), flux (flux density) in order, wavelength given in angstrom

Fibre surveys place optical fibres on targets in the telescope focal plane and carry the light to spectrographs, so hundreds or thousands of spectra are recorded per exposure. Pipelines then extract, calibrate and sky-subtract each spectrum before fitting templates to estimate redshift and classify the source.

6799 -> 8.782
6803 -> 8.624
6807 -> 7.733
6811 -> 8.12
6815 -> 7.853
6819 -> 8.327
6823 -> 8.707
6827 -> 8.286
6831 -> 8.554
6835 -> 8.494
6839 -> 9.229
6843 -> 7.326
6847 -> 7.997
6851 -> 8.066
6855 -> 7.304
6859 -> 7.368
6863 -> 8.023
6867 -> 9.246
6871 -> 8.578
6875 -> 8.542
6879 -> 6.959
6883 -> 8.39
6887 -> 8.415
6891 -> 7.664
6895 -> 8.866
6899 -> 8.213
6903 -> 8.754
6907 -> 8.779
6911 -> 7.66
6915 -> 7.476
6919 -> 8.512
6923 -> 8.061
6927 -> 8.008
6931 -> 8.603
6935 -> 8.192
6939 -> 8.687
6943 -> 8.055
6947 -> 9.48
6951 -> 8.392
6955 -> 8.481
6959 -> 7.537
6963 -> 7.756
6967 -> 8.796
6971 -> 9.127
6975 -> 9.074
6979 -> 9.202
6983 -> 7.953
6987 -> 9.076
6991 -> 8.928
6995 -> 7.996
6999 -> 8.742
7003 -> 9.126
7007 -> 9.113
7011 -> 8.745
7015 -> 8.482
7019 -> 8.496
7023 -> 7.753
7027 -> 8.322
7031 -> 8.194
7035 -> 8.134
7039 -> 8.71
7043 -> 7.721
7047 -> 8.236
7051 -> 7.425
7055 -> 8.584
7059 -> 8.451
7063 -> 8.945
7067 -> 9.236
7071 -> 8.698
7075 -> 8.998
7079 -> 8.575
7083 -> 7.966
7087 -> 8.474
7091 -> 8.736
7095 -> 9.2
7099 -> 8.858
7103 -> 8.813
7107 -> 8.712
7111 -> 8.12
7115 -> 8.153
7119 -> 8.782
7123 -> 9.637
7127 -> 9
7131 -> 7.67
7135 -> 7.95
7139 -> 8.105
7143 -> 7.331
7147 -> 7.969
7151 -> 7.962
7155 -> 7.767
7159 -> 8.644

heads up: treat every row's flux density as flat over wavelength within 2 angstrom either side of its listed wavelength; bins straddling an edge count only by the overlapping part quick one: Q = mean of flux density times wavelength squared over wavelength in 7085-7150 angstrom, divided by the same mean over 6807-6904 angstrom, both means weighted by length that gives 1.1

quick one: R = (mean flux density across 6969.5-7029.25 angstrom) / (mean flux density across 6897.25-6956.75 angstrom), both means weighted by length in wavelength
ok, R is 1.0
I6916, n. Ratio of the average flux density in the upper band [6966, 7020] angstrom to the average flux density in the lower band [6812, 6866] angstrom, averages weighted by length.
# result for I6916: 1.08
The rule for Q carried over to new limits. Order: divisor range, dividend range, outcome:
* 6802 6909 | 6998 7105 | 1.10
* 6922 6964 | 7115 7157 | 1.04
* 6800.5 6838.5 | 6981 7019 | 1.10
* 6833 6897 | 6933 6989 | 1.08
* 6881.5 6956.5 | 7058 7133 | 1.09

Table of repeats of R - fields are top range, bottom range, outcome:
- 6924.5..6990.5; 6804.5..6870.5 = 1.04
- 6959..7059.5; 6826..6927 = 1.03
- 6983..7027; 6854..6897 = 1.06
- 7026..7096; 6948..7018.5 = 0.98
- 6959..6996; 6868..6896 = 1.05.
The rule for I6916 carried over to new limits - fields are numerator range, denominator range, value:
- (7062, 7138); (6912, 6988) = 1.03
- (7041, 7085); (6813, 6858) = 1.03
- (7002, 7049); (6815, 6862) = 1.03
